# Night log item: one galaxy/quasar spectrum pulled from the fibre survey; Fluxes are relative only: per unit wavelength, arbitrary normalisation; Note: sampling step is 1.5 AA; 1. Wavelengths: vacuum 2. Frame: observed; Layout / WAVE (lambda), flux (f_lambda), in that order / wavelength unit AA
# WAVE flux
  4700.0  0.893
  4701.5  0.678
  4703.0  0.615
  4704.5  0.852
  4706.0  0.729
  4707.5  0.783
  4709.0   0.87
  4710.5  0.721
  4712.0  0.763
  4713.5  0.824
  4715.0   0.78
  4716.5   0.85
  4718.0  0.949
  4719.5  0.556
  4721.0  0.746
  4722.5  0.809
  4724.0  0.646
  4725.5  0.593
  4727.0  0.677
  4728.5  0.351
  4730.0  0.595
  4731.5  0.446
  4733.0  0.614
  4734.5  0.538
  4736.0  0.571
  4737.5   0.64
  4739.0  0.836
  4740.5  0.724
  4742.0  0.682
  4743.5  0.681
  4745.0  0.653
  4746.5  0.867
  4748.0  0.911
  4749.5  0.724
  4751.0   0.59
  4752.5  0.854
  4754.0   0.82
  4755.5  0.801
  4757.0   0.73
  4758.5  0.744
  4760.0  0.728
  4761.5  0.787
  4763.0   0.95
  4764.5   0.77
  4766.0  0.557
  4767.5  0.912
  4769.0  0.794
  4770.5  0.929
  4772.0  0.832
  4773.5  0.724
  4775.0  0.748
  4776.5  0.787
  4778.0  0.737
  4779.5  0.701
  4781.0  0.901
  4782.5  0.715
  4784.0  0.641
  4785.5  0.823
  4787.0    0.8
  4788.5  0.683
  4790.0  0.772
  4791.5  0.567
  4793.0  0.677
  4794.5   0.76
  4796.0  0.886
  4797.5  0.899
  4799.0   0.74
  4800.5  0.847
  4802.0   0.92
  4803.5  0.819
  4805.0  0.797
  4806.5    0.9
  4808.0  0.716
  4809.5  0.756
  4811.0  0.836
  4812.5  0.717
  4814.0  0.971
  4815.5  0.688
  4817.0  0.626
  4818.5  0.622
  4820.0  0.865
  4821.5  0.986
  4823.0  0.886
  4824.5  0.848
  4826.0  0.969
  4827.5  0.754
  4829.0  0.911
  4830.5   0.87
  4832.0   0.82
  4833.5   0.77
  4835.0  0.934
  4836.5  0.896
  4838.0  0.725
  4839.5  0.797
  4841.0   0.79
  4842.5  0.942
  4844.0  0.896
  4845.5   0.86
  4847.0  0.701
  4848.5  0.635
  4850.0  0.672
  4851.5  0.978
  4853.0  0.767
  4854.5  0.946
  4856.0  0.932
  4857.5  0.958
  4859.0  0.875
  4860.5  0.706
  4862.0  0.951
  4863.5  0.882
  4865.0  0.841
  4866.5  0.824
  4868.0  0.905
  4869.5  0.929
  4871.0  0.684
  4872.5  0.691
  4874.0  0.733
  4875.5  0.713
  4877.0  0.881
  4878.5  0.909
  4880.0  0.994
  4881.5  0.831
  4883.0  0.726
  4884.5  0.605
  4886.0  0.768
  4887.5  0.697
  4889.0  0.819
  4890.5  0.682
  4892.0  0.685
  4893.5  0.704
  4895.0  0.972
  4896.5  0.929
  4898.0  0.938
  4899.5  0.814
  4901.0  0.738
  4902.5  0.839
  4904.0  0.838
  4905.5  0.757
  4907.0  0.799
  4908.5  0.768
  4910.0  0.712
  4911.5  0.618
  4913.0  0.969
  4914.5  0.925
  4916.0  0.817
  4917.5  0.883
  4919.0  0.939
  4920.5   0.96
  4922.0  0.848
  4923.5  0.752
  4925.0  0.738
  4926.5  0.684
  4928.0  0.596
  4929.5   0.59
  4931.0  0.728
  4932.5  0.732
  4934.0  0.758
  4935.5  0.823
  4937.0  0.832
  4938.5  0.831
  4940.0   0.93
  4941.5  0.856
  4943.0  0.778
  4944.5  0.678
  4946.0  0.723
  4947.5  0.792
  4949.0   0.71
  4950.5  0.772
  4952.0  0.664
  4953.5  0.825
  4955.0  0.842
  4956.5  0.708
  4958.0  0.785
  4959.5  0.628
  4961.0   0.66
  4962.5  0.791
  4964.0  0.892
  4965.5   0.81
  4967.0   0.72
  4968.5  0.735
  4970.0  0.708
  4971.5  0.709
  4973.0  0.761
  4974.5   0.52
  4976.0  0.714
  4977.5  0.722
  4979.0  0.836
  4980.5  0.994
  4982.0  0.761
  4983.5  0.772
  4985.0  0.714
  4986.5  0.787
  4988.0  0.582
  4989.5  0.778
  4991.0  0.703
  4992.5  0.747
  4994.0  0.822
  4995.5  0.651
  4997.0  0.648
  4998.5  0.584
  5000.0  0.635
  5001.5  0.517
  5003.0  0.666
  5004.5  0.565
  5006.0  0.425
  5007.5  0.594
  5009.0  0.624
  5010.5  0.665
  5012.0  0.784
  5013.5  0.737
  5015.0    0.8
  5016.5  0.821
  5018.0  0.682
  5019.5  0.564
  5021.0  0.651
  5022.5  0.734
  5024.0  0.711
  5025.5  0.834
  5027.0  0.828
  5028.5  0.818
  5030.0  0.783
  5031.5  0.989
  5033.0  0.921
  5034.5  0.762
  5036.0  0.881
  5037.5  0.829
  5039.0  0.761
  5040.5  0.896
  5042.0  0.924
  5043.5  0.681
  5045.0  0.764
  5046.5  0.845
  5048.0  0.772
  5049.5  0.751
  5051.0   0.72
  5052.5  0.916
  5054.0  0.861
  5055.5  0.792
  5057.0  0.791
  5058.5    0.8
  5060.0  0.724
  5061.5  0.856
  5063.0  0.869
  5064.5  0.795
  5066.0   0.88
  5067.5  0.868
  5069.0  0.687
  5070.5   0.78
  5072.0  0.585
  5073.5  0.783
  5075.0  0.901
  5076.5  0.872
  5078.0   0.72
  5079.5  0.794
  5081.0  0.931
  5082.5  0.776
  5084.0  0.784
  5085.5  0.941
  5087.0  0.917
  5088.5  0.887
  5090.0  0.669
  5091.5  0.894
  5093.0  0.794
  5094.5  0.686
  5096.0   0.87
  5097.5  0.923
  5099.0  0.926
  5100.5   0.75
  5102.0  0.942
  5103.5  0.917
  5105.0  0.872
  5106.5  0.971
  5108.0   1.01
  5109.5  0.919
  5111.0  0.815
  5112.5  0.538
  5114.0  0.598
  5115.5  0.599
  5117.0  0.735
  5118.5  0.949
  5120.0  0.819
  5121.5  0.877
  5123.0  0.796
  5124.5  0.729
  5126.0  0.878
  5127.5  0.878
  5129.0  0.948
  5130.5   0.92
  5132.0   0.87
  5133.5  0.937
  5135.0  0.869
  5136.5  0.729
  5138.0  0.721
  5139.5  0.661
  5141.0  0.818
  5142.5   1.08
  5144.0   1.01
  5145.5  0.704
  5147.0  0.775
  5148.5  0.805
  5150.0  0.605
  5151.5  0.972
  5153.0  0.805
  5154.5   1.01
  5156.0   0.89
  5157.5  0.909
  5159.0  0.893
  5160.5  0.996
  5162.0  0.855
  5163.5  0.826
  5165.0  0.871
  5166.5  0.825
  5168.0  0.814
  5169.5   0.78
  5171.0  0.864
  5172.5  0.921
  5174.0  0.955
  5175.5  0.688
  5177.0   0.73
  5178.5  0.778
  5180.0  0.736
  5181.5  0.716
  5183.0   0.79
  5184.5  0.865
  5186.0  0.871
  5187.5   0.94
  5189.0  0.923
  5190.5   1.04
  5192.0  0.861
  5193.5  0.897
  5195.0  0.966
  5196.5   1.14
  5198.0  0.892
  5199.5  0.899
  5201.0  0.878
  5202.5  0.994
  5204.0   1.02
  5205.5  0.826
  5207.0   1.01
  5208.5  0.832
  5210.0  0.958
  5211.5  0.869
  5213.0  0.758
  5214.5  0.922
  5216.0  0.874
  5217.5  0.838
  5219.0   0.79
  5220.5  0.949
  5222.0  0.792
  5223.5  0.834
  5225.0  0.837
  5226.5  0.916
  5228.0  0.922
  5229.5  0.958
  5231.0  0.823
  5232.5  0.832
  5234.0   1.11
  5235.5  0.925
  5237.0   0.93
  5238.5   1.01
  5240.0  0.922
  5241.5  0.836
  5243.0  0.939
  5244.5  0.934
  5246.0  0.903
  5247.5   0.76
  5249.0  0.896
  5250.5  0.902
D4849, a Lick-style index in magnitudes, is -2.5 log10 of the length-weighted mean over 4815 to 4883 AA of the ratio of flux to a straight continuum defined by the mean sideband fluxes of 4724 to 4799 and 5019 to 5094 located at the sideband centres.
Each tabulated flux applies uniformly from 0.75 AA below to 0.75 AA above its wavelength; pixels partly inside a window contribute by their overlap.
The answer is -0.11 mag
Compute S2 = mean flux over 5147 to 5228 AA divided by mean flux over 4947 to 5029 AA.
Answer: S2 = 1.2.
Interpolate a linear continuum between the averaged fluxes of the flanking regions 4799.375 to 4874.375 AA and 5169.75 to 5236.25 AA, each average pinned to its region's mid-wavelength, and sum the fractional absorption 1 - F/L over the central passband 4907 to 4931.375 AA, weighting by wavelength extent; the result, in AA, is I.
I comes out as 1.61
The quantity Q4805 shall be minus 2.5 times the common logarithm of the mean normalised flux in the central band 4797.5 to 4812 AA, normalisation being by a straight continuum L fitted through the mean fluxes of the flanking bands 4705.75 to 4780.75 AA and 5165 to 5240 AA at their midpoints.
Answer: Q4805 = -0.09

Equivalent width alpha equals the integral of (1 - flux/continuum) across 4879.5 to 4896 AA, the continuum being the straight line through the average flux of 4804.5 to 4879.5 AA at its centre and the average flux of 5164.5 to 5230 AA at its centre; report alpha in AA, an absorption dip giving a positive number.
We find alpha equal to 1.23 AA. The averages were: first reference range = 0.826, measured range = 0.77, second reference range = 0.876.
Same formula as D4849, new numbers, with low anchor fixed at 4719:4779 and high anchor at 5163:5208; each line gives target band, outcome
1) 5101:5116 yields 0.037 mag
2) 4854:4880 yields -0.119 mag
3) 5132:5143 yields 0.041 mag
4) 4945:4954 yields 0.067 mag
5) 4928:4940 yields 0.039 mag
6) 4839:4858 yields -0.112 mag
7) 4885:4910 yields -0.029 mag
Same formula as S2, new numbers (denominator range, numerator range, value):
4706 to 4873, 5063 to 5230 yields 1.09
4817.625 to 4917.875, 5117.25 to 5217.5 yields 1.05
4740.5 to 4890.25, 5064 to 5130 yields 1.03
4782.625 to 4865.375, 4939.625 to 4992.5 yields 0.92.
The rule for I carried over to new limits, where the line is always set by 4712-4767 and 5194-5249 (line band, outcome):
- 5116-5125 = 0.5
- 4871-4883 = -0.6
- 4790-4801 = -0.5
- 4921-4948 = 1.0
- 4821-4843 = -3.2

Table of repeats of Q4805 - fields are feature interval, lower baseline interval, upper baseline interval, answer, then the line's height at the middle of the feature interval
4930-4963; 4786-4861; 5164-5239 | 0.10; 0.836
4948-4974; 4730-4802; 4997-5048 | -0.01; 0.738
